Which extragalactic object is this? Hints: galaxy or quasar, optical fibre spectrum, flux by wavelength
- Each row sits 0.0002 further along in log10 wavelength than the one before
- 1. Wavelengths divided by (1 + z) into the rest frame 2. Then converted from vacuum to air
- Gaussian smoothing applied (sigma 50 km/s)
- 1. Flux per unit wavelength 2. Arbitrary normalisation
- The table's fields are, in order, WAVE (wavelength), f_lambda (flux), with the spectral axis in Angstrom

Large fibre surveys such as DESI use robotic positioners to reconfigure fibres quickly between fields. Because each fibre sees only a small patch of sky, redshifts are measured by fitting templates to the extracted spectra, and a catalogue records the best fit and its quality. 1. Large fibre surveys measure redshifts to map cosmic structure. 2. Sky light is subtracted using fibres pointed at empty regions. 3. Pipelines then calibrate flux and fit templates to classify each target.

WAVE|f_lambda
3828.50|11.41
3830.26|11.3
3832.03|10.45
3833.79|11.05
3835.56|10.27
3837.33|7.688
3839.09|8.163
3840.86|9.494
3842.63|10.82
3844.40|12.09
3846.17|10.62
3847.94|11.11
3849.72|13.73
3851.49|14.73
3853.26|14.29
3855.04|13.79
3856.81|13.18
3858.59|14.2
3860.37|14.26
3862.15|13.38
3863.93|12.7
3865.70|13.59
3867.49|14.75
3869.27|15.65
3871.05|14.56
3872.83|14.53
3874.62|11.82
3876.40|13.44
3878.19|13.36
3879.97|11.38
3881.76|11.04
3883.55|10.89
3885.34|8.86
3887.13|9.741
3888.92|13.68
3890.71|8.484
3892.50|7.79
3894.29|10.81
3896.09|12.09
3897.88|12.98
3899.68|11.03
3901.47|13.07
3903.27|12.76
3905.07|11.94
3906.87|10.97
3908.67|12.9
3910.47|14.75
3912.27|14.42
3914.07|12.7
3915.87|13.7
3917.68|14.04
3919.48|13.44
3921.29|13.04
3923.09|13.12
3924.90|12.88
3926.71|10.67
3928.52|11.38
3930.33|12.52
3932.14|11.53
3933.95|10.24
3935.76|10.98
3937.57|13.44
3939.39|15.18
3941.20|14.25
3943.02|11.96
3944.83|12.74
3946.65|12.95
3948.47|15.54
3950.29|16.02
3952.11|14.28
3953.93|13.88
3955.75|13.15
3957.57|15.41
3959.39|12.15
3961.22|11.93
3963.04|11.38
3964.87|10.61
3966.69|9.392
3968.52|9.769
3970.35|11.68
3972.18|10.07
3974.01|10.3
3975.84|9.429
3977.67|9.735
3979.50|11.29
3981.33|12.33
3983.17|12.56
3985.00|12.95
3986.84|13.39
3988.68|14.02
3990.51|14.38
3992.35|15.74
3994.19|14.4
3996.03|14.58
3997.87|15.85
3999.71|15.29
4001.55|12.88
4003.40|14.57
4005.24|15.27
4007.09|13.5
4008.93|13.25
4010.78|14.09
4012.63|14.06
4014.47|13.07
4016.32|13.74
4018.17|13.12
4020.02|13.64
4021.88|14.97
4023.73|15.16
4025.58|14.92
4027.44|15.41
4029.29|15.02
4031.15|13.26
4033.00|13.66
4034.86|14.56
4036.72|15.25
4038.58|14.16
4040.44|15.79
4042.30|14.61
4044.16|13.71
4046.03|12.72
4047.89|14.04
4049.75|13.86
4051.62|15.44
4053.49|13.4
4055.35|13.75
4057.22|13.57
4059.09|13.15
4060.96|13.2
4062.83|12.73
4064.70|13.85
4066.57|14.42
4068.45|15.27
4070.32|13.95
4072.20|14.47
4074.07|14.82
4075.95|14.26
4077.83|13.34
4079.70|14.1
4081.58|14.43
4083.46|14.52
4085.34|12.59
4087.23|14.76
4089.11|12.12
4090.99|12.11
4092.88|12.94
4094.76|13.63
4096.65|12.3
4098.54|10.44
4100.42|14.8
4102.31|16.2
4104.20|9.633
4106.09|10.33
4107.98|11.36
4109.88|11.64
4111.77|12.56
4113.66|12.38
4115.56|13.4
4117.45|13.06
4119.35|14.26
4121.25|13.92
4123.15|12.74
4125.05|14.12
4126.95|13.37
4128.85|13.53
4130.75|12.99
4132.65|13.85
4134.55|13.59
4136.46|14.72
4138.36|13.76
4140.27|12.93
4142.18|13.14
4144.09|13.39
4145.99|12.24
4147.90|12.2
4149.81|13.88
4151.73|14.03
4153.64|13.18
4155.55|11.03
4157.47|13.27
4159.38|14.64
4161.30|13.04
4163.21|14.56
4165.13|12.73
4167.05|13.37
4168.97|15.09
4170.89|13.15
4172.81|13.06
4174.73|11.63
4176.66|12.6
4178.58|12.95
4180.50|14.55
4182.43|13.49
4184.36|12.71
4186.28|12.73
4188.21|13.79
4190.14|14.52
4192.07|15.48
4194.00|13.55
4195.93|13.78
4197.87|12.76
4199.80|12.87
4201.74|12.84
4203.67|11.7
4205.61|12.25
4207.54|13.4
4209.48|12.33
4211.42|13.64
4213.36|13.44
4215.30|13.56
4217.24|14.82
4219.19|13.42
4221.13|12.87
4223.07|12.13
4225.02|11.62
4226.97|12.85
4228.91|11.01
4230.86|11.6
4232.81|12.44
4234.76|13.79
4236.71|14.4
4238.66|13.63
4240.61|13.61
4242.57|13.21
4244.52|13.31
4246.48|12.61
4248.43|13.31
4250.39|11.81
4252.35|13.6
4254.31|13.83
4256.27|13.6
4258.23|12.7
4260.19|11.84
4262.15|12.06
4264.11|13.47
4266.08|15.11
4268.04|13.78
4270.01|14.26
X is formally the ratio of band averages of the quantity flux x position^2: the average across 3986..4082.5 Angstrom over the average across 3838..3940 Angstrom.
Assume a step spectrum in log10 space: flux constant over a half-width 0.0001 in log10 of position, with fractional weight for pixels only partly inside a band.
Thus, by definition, 1.23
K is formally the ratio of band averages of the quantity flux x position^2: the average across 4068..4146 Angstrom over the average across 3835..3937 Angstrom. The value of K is 1.21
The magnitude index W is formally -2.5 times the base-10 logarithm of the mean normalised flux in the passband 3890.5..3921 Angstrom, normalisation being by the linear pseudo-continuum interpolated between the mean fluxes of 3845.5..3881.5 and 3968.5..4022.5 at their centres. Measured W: 0.09 mag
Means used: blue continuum 13.4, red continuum 13.2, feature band 12.3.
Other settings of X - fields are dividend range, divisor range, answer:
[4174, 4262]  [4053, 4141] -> 1.04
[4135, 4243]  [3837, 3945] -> 1.24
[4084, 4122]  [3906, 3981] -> 1.11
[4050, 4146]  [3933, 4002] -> 1.11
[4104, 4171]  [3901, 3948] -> 1.14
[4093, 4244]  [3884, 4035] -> 1.13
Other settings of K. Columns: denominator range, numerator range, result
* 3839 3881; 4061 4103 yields 1.18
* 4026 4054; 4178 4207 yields 1.00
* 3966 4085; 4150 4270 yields 1.06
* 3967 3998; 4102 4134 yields 1.11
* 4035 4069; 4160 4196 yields 1.02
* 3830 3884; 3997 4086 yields 1.26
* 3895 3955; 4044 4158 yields 1.12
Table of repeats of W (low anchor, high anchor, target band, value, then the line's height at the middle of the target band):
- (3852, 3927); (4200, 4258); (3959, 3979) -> 0.20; 12.7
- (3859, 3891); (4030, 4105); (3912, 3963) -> -0.01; 13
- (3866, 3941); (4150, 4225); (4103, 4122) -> 0.06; 13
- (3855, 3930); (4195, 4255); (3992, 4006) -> -0.17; 12.7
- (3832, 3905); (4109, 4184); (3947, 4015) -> -0.04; 12.5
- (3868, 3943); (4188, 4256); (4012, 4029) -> -0.13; 12.6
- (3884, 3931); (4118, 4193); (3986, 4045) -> -0.14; 12.7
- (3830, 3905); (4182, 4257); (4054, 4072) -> -0.10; 12.6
